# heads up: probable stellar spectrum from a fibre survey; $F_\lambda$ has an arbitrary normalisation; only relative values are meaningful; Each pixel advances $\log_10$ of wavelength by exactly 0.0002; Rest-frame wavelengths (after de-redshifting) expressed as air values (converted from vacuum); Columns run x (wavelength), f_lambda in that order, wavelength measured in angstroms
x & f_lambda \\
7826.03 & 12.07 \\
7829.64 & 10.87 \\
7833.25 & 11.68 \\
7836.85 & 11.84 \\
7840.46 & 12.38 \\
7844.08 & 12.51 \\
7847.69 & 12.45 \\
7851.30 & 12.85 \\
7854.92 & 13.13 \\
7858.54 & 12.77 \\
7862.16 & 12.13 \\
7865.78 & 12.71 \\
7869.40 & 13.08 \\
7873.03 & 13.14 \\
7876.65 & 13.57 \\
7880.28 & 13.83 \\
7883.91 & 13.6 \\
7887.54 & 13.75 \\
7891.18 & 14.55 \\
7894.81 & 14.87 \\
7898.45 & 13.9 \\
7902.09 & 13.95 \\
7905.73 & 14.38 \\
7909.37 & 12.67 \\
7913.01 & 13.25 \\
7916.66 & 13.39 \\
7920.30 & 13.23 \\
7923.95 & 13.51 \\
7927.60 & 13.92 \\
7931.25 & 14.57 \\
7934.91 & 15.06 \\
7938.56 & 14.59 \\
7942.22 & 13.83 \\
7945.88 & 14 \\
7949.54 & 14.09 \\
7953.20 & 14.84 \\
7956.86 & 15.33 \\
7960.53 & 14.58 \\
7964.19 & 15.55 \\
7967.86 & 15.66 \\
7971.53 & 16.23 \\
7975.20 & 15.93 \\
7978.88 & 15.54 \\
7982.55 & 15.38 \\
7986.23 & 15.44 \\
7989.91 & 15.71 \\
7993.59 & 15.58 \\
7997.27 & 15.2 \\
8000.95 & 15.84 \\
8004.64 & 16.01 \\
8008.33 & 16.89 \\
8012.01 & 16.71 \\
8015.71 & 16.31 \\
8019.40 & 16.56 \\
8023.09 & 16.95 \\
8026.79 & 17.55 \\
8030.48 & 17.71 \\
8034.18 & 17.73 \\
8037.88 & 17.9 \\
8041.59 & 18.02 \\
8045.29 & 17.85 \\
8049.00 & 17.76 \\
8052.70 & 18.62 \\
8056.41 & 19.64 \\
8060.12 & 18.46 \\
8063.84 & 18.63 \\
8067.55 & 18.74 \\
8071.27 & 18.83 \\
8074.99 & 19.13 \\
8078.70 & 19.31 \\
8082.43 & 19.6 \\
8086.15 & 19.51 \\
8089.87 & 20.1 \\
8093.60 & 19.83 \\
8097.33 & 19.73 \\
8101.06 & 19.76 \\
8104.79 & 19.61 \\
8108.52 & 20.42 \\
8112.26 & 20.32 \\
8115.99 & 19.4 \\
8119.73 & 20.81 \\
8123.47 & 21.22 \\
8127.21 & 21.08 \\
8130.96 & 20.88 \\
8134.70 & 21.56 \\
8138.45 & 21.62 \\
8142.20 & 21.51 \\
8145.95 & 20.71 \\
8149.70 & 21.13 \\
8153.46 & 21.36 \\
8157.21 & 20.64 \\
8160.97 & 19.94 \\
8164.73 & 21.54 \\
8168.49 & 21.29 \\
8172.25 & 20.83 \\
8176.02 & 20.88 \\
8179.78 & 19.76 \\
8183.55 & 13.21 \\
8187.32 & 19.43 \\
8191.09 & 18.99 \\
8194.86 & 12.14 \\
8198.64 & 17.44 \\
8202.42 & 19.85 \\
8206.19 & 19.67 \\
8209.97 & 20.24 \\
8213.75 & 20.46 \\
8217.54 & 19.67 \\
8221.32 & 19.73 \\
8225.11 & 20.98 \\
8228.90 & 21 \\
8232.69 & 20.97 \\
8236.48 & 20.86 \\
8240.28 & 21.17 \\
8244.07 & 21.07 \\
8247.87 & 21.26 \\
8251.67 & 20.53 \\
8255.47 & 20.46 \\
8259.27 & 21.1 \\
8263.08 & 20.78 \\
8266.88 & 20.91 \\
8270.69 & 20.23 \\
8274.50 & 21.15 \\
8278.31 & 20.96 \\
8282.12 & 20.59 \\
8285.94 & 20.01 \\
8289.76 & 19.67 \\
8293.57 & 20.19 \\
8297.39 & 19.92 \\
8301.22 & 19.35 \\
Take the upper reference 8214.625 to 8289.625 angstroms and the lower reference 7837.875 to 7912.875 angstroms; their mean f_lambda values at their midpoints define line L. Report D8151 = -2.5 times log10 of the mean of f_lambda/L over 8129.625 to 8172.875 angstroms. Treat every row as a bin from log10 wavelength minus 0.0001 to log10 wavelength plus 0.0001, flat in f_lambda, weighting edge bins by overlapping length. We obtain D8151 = -0.13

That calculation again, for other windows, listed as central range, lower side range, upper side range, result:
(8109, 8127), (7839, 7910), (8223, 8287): -0.13 mag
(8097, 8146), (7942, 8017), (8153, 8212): -0.15 mag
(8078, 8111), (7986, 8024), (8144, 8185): -0.08 mag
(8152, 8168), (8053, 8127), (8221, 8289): -0.04 mag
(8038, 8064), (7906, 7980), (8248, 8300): -0.12 mag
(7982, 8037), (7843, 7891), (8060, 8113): 0.05 mag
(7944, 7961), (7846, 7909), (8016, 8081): 0.07 mag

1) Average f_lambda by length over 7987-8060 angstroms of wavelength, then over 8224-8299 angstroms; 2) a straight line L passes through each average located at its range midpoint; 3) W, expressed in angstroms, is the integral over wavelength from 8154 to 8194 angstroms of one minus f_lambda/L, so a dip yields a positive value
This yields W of -0.3 angstroms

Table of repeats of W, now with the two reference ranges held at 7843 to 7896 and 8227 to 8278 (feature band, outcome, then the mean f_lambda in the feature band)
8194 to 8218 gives 1.5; 18.7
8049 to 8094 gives -4.8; 19.1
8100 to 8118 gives -1.9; 19.9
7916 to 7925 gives 0.6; 13.4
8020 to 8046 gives -1.7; 17.6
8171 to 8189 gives 0.6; 18.7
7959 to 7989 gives -0.4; 15.6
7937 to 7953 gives 0.6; 14.2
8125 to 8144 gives -2.9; 21.3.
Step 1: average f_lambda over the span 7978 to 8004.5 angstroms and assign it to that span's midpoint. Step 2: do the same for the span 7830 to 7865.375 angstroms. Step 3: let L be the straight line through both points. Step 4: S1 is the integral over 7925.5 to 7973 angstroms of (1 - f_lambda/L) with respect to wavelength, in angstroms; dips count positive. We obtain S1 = -0.5 angstroms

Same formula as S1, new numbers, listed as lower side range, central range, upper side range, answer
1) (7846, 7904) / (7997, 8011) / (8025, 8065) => 0.7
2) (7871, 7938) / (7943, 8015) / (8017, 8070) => 2.6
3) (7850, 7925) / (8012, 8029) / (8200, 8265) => -0.7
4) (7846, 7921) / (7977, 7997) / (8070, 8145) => 1.3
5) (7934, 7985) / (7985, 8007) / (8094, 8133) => 0.9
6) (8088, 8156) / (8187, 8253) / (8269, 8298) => 2.3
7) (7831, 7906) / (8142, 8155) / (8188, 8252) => -1.9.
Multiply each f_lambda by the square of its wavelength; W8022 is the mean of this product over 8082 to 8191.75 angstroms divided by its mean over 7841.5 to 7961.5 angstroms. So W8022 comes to 1.57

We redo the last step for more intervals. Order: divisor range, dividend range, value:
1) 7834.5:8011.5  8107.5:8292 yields 1.52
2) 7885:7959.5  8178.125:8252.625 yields 1.48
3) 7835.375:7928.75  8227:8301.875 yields 1.71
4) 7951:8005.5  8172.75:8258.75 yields 1.34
